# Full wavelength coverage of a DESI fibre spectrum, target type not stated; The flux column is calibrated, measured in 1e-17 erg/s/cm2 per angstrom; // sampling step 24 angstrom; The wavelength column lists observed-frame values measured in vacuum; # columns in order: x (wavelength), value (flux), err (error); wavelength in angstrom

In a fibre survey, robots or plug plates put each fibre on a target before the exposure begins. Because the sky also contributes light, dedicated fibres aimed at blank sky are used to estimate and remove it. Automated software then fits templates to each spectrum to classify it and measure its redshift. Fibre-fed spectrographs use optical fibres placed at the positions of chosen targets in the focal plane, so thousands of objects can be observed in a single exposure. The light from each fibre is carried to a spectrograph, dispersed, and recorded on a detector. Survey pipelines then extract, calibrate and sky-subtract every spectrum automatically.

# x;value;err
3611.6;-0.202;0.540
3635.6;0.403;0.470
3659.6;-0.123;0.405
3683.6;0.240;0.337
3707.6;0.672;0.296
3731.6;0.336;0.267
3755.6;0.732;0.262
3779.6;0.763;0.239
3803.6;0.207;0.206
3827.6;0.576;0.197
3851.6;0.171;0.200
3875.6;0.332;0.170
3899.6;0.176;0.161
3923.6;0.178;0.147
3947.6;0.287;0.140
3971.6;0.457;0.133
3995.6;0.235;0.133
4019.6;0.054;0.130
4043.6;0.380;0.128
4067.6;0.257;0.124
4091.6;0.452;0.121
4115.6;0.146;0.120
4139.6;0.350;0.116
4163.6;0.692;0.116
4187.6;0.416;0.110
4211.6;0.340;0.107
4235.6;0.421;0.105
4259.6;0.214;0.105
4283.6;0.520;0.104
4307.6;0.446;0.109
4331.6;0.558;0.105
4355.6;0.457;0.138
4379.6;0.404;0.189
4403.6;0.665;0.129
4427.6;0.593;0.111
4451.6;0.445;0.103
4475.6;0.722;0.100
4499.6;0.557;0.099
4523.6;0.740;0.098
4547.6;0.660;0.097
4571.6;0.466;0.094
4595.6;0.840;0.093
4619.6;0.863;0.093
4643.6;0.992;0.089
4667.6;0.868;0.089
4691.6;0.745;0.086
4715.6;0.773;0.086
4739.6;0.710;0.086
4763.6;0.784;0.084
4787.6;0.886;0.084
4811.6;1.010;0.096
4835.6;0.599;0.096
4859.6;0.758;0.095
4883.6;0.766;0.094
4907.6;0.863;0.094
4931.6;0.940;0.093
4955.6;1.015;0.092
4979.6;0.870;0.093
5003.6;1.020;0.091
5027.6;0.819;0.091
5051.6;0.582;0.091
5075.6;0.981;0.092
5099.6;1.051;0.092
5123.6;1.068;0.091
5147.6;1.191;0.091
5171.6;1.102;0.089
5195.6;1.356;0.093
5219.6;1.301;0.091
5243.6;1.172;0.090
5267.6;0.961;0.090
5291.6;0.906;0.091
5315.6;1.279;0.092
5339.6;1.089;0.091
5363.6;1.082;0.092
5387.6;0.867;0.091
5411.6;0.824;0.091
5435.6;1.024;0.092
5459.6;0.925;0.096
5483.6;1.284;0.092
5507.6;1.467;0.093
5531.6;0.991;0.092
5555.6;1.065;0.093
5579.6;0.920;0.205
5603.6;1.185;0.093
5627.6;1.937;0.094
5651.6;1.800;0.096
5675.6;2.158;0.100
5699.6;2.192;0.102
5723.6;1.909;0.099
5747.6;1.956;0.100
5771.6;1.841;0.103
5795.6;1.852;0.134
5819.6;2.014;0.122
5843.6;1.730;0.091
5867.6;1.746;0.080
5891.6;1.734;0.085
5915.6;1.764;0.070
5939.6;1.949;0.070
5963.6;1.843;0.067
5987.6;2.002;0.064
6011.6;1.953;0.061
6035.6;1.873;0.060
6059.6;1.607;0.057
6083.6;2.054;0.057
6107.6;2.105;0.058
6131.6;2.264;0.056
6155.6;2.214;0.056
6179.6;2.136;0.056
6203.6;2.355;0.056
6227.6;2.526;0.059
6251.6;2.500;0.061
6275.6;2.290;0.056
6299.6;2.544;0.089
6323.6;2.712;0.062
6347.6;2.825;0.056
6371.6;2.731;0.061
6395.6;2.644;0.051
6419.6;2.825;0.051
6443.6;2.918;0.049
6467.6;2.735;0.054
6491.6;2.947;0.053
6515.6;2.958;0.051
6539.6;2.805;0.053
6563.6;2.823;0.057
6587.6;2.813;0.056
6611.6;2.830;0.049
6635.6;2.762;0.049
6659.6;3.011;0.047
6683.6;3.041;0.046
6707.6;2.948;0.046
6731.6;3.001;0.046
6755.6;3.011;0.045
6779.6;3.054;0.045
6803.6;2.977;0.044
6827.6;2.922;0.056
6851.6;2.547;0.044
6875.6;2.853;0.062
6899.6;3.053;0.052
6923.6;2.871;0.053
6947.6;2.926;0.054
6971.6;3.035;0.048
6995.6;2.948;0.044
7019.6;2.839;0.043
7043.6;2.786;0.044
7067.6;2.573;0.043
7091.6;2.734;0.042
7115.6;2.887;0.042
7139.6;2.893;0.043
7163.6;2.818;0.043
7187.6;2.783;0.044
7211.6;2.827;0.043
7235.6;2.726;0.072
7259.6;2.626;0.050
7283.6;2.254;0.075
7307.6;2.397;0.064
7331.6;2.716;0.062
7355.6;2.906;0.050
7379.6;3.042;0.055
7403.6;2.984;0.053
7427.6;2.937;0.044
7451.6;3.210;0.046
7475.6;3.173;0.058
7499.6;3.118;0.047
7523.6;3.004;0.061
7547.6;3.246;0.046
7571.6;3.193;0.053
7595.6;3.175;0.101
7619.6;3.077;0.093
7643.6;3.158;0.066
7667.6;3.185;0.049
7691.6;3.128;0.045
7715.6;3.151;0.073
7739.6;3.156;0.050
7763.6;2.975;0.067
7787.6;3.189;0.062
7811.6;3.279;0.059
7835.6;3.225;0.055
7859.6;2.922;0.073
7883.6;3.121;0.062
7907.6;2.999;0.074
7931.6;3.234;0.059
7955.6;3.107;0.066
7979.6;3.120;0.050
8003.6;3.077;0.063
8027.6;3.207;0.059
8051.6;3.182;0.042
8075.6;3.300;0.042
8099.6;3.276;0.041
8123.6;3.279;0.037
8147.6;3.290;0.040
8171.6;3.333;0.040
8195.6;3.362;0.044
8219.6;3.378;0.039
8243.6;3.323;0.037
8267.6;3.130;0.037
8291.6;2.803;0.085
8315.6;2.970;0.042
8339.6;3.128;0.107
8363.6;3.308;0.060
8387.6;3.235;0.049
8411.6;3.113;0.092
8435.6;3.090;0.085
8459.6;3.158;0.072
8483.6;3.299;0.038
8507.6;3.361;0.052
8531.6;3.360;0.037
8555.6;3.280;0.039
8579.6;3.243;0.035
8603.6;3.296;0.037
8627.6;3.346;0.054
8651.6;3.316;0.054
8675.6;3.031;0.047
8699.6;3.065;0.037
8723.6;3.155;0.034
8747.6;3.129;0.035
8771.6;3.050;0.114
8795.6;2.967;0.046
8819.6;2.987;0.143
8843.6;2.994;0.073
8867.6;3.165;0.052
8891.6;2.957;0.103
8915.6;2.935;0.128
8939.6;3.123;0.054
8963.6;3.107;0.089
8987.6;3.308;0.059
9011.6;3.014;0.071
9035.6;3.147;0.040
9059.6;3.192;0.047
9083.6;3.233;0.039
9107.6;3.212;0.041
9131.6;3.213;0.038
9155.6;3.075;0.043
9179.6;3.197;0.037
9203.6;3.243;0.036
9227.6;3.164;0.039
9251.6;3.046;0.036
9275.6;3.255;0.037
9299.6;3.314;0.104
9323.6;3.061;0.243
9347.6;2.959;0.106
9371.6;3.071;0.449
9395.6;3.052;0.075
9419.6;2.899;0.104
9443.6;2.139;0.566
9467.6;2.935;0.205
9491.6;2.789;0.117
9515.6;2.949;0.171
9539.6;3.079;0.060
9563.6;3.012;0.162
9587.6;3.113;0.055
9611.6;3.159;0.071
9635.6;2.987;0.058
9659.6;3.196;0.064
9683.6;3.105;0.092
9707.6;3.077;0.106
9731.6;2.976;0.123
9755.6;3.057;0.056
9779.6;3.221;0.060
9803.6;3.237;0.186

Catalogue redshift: 0.41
